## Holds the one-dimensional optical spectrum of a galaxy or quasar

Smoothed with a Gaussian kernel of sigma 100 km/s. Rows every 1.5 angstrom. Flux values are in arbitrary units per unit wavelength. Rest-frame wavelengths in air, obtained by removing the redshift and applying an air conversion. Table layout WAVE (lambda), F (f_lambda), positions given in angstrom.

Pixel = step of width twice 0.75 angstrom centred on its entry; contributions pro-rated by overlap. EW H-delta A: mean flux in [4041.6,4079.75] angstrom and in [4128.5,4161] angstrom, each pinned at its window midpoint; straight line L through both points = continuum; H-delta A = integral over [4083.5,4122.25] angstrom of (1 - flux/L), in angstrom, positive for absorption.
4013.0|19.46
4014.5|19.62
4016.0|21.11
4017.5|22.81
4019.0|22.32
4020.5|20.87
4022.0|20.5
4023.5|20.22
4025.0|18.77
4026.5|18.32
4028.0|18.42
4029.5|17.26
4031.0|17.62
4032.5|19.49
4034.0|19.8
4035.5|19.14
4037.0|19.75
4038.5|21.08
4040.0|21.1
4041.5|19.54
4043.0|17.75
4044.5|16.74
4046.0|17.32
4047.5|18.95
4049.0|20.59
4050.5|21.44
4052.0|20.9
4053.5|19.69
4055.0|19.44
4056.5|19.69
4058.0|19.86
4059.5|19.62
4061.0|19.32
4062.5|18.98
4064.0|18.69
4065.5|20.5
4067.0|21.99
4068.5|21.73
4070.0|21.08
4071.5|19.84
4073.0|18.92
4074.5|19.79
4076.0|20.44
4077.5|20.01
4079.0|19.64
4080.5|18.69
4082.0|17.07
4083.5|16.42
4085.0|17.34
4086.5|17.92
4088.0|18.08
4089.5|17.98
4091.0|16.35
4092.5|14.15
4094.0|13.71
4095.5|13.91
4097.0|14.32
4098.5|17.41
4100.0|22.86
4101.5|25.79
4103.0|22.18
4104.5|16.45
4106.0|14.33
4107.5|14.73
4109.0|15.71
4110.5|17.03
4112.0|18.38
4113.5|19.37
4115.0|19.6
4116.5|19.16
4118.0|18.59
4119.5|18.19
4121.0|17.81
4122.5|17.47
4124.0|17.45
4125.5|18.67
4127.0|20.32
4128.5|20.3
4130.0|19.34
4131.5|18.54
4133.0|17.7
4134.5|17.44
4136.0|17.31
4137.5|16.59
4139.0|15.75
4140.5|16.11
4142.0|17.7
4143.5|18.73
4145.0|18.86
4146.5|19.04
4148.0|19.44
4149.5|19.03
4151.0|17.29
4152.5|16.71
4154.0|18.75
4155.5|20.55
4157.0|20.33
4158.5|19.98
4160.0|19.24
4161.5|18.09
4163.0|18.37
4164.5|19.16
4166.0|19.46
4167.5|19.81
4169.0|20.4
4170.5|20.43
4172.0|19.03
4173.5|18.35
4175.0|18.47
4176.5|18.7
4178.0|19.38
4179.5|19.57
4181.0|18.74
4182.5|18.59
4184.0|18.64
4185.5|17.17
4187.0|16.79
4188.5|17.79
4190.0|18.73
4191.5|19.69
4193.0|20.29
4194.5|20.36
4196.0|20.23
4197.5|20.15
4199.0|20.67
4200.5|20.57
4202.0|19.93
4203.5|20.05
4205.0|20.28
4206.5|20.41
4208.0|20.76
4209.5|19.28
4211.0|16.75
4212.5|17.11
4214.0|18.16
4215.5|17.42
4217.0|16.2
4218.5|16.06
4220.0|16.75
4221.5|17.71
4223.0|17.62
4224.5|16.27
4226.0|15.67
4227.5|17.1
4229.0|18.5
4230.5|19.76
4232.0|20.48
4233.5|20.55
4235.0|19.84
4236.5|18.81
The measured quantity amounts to 2.8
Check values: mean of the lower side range 19.7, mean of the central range 17.6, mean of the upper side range 18.4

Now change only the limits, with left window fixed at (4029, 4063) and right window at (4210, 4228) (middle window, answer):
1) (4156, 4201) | -4.47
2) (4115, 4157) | -0.50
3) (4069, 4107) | 1.20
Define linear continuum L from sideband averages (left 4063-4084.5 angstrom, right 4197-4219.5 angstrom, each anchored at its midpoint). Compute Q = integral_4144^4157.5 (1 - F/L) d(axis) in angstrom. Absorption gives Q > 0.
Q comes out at 0.23 angstrom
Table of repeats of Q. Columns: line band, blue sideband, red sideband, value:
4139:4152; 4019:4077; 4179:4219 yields 0.7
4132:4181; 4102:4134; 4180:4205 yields 0.4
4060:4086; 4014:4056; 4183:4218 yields 0.1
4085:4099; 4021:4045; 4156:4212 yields 2.3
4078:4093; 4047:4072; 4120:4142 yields 1.5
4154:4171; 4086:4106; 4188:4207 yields -0.4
